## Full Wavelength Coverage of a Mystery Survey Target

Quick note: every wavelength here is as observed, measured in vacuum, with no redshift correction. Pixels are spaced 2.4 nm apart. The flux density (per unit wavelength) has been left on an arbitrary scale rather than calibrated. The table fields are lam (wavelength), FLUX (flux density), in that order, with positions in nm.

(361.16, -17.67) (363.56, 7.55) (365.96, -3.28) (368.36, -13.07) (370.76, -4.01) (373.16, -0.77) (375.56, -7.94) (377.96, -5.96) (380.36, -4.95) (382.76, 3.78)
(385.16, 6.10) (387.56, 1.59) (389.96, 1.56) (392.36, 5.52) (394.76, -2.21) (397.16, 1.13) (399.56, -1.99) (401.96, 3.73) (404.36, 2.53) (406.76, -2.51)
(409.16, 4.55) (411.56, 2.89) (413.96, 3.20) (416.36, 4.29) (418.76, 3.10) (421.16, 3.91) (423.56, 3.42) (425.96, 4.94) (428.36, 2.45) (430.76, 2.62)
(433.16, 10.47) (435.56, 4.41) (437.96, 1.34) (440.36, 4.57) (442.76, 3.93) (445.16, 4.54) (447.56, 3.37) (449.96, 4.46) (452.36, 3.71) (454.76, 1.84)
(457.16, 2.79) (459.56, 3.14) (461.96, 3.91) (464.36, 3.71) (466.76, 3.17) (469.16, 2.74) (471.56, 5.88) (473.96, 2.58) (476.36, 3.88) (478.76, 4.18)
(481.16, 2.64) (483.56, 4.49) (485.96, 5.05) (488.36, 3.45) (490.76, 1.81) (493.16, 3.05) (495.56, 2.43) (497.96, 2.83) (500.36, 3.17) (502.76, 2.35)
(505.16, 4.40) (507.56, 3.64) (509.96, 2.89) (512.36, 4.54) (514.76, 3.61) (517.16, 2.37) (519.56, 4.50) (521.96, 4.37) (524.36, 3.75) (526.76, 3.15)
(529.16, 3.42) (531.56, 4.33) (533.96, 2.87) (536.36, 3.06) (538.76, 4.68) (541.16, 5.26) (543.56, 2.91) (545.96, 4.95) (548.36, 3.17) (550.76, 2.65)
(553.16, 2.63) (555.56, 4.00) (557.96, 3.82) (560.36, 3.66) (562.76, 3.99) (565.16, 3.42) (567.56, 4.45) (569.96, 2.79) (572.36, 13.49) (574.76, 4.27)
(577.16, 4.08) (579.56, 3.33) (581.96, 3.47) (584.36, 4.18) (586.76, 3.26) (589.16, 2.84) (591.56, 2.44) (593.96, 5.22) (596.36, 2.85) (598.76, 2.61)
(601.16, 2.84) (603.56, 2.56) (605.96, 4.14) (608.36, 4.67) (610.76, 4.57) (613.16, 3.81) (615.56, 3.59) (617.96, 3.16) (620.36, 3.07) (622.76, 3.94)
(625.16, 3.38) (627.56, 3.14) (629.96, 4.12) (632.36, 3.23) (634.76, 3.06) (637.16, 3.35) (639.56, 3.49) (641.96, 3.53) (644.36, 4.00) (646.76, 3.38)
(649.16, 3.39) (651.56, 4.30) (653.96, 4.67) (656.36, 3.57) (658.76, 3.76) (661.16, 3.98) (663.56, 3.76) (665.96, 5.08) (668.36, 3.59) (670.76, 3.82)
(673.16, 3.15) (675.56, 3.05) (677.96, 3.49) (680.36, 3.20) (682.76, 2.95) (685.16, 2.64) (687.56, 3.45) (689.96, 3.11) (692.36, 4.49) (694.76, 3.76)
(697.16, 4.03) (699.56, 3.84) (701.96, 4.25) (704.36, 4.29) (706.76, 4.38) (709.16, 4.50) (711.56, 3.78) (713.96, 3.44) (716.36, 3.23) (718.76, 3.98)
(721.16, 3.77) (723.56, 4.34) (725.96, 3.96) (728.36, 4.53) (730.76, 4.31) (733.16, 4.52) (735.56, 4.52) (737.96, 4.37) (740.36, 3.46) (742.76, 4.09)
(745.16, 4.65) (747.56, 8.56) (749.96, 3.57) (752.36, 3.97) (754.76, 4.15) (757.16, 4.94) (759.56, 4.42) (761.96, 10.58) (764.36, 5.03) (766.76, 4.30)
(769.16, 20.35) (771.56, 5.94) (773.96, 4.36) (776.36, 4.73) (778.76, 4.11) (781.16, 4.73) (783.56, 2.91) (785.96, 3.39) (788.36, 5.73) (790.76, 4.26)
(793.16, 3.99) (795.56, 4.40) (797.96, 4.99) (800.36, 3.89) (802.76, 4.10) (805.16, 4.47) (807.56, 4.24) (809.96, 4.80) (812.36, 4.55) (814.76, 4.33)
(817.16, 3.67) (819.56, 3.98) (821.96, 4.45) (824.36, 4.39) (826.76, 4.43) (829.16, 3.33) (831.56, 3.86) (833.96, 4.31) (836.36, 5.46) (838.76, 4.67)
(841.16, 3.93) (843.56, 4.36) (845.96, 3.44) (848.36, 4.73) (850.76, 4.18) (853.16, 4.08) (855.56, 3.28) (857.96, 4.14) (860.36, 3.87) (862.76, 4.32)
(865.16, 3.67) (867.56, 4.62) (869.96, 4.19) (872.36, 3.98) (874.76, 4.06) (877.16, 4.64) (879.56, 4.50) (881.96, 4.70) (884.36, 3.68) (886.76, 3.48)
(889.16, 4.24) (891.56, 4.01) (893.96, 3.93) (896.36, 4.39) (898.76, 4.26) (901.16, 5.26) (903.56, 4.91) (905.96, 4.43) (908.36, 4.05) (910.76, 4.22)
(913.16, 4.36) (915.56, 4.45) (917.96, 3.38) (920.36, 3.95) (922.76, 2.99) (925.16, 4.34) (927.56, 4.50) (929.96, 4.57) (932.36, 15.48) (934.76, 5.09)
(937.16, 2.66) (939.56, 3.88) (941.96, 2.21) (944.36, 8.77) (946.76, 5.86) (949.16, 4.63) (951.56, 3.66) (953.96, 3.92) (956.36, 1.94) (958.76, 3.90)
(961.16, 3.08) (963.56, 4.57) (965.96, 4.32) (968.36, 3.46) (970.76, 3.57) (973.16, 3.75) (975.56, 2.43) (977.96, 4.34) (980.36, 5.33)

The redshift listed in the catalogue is 0.54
